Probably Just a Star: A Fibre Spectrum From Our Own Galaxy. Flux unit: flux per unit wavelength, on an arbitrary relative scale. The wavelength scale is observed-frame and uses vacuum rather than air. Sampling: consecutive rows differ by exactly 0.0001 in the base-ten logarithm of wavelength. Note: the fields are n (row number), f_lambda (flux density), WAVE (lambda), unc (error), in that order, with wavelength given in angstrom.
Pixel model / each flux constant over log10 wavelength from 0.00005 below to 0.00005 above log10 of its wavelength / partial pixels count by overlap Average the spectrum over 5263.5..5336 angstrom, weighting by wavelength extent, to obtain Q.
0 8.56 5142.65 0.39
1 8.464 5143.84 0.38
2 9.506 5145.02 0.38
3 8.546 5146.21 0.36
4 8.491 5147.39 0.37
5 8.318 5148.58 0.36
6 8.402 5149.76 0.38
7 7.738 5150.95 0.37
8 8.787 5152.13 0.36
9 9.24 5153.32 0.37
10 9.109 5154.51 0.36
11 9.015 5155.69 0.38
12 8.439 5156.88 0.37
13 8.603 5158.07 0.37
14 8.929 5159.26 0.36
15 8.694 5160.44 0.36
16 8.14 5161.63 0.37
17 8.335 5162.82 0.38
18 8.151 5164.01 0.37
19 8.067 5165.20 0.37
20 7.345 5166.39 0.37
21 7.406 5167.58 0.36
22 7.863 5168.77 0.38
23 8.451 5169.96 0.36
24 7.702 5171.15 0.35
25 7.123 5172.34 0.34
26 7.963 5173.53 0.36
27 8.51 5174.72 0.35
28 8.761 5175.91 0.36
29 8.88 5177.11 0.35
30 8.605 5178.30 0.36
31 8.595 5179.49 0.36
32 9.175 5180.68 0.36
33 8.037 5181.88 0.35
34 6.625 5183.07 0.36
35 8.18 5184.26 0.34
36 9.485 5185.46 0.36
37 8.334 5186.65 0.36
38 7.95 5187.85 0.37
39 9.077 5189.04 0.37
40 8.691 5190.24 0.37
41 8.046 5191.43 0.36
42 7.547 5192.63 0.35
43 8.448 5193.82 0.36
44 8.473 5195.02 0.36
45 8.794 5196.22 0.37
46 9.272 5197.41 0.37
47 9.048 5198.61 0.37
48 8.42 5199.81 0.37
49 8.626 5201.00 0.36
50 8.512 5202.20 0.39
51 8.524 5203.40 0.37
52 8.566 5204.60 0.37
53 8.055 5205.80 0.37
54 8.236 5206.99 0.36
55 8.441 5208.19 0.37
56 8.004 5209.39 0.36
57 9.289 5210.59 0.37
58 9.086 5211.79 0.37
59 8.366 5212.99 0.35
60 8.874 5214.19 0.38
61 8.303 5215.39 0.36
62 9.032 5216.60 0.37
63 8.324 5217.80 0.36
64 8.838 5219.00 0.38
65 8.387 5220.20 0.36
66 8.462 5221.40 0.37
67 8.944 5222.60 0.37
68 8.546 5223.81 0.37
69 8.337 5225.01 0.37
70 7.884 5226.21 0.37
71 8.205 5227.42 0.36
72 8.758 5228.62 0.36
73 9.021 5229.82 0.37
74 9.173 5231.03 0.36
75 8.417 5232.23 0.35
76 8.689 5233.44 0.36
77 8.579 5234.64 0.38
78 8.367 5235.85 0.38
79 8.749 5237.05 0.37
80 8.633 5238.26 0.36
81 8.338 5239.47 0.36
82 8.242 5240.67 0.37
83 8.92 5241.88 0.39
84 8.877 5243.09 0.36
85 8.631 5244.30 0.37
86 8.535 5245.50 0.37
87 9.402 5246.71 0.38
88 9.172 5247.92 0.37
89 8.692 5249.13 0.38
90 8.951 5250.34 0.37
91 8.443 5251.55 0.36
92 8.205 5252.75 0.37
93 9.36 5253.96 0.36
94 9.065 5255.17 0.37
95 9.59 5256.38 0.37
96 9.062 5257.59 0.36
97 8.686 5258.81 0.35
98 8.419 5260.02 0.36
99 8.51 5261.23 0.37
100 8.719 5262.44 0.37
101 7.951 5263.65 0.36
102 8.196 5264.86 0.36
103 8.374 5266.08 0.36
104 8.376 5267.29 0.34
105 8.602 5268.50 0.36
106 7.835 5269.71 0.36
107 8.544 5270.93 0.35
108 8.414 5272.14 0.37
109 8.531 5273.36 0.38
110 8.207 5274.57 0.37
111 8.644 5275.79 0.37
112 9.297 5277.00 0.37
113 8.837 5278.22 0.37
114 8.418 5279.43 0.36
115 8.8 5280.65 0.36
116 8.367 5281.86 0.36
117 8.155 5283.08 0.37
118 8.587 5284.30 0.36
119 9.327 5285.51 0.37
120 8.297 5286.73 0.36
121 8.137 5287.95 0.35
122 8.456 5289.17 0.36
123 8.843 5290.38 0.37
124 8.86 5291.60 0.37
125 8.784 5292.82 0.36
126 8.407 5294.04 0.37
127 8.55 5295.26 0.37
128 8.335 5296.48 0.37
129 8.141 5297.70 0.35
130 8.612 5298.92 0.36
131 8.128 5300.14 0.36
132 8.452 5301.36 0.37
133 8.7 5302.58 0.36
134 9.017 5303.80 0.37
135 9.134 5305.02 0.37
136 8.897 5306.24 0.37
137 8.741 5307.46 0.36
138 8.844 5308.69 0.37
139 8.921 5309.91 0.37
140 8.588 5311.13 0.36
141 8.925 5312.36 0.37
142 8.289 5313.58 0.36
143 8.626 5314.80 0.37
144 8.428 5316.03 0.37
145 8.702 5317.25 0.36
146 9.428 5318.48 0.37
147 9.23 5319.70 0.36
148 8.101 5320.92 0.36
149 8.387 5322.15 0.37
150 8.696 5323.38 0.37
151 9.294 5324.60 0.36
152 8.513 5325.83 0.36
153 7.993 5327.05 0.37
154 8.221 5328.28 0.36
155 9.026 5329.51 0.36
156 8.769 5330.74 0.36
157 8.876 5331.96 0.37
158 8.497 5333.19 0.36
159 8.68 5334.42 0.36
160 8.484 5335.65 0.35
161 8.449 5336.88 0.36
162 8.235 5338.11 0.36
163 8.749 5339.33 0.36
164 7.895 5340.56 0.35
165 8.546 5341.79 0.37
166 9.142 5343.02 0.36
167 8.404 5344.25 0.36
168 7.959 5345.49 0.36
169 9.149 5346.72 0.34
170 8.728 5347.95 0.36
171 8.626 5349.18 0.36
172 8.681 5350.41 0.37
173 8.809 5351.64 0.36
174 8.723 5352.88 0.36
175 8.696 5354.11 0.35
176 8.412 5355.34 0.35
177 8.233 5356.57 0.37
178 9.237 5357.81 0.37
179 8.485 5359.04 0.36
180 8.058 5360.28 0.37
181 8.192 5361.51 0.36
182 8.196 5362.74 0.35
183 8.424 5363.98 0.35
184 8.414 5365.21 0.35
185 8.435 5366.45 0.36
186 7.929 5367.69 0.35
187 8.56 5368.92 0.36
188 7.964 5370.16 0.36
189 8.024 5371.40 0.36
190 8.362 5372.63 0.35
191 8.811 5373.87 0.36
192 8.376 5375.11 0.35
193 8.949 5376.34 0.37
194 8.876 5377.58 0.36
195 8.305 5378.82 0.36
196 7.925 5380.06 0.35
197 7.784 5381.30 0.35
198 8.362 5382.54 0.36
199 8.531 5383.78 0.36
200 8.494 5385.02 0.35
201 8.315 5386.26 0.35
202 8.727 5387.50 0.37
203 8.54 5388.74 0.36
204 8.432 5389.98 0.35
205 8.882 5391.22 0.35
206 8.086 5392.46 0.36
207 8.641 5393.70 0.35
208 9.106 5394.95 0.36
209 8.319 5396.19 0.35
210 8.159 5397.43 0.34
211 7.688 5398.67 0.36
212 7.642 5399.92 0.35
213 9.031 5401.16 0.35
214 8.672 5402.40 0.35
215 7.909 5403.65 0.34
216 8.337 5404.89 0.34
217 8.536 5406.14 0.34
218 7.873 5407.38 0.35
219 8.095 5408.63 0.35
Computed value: 8.6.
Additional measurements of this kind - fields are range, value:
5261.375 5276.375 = 8.37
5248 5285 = 8.61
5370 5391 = 8.42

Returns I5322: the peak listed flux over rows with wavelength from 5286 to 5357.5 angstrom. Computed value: 9.428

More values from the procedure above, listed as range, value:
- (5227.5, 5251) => 9.402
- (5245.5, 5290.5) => 9.59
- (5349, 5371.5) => 9.237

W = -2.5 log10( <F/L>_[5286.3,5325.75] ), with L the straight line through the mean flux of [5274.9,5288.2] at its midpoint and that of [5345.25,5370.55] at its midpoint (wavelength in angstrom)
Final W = -0.01 mag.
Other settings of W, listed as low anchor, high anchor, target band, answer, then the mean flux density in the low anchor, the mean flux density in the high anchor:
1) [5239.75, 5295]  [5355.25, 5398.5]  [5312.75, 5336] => -0.02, 8.64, 8.41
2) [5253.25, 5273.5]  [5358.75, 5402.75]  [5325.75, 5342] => 0.00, 8.6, 8.38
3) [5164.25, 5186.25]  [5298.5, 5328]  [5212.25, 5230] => -0.03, 8.16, 8.69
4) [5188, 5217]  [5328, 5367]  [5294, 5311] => -0.01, 8.56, 8.55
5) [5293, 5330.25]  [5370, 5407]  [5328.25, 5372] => 0.00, 8.65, 8.4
